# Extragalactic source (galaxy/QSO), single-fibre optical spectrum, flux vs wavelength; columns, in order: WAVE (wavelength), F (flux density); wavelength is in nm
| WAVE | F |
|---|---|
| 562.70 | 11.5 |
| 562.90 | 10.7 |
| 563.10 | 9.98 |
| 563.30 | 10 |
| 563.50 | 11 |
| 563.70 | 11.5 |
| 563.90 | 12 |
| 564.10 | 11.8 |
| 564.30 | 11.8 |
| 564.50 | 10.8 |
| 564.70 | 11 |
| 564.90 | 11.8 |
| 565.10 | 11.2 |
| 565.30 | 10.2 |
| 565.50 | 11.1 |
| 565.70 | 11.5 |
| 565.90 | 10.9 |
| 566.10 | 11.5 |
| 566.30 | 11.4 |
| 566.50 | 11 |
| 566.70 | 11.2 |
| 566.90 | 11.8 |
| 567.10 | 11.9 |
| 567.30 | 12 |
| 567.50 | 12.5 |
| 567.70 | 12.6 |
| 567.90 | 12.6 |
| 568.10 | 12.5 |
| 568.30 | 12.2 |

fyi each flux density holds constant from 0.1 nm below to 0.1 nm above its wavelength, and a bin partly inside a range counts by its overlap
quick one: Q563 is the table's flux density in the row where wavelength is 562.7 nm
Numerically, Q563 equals 11.5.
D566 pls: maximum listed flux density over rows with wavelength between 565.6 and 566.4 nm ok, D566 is 11.5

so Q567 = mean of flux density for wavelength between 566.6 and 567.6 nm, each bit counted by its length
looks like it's 11.9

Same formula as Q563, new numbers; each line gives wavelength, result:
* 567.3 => 12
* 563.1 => 9.98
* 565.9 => 10.9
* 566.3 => 11.4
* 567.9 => 12.6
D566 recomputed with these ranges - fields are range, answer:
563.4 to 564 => 12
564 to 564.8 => 11.8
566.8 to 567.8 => 12.6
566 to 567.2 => 11.9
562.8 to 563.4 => 10.7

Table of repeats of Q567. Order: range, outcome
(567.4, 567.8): 12.6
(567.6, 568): 12.6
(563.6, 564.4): 11.8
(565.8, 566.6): 11.2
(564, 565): 11.4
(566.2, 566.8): 11.2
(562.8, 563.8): 10.6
